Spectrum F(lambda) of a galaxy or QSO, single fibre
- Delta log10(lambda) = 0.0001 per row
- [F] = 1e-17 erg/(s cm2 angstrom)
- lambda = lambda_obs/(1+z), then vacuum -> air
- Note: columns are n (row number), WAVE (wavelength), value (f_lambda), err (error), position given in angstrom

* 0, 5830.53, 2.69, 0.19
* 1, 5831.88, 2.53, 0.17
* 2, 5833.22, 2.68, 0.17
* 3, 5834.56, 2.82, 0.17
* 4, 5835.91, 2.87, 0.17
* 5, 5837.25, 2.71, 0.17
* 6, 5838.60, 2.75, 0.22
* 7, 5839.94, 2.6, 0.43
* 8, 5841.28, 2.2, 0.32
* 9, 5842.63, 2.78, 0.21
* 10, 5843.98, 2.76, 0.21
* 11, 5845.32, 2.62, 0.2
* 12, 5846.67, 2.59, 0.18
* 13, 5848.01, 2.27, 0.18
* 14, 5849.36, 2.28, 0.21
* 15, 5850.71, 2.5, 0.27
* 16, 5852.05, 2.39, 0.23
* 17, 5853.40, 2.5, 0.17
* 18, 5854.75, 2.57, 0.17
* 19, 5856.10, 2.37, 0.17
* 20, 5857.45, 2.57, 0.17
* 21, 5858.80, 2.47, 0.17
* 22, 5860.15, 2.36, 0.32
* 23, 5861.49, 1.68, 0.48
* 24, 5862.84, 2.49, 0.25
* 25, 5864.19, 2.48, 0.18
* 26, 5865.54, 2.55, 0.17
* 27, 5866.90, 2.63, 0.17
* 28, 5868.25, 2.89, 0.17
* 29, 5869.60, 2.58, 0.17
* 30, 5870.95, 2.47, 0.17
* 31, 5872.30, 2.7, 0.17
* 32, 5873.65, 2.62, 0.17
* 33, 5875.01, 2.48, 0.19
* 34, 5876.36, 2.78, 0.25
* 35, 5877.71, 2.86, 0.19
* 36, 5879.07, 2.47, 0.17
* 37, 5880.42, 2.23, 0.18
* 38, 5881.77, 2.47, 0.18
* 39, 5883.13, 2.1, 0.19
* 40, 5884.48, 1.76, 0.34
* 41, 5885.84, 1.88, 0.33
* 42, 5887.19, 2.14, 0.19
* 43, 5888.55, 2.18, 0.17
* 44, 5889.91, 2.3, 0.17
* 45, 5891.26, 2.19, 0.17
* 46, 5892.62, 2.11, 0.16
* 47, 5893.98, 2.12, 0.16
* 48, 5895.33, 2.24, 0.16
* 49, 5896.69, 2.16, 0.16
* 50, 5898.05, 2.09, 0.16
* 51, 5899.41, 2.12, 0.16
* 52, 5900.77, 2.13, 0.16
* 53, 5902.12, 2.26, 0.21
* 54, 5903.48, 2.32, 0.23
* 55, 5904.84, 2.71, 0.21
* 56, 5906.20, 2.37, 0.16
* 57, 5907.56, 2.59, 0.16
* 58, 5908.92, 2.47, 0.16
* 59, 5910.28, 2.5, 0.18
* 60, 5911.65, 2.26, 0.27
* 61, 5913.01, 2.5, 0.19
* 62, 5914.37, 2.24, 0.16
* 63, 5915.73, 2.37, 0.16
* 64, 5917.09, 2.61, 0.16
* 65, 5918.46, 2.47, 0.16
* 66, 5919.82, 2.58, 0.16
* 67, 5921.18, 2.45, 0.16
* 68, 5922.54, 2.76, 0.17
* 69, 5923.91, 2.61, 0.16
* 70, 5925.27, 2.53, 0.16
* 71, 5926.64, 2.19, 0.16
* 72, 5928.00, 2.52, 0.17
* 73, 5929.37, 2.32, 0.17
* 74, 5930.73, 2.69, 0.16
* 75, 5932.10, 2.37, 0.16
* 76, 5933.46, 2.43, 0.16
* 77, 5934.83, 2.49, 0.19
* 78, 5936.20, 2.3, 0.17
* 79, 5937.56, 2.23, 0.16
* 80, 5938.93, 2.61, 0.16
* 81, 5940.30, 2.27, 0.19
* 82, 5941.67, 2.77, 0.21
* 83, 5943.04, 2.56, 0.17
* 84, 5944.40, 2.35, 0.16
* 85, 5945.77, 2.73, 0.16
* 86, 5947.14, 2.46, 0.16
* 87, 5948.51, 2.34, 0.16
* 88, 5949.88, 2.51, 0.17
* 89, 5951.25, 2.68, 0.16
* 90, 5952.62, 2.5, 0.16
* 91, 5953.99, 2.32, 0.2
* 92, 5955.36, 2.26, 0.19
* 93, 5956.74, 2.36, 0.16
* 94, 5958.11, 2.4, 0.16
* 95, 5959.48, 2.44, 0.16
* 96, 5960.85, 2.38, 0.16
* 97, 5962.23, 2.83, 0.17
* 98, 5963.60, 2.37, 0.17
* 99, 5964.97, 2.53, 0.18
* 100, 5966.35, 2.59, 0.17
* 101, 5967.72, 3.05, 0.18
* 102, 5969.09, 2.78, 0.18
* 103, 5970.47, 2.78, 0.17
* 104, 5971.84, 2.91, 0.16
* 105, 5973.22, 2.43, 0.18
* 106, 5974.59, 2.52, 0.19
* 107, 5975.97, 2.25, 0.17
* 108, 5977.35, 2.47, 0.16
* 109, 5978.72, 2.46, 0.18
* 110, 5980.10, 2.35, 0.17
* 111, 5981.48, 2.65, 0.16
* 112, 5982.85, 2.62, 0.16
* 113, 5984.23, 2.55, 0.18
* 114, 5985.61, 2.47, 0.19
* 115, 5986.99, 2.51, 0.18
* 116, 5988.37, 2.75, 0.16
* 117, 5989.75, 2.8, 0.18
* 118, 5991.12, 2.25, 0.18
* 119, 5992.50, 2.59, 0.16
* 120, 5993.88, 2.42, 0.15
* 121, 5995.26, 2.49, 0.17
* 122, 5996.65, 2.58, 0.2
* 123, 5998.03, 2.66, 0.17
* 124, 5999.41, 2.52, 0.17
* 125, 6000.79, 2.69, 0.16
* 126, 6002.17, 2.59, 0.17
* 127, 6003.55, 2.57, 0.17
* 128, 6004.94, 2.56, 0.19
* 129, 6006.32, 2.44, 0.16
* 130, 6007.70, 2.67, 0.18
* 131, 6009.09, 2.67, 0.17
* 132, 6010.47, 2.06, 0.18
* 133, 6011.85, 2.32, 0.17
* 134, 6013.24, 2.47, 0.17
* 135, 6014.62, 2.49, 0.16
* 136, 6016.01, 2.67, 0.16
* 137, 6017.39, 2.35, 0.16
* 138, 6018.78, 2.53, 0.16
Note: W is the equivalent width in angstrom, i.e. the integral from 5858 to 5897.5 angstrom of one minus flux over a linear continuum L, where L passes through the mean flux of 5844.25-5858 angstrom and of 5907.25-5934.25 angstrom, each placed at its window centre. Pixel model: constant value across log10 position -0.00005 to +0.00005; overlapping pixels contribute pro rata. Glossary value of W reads 1.8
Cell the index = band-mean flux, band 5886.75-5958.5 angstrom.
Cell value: 2.4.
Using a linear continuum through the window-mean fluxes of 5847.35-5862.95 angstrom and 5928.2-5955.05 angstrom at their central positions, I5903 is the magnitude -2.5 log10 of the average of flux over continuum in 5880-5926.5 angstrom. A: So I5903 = 0.05 mag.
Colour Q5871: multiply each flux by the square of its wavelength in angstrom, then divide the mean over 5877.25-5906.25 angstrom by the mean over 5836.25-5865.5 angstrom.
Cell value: 0.91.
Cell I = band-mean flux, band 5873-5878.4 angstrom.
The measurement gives 2.68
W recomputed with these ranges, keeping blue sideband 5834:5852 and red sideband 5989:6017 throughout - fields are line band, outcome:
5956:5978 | -0.3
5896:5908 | 1.2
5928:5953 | 0.7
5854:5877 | 0.6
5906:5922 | 0.6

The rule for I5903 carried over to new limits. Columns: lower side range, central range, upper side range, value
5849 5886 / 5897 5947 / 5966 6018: 0.024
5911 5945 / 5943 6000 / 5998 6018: -0.020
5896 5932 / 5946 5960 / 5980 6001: 0.023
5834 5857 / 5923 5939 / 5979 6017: 0.046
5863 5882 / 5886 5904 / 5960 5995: 0.188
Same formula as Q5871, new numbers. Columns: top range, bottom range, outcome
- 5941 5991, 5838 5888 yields 1.07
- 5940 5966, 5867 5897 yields 1.08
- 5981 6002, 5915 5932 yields 1.05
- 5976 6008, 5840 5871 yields 1.07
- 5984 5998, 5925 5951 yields 1.05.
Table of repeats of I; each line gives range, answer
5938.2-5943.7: 2.55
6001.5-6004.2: 2.58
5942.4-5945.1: 2.46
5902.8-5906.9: 2.47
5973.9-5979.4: 2.43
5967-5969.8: 2.91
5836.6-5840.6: 2.69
